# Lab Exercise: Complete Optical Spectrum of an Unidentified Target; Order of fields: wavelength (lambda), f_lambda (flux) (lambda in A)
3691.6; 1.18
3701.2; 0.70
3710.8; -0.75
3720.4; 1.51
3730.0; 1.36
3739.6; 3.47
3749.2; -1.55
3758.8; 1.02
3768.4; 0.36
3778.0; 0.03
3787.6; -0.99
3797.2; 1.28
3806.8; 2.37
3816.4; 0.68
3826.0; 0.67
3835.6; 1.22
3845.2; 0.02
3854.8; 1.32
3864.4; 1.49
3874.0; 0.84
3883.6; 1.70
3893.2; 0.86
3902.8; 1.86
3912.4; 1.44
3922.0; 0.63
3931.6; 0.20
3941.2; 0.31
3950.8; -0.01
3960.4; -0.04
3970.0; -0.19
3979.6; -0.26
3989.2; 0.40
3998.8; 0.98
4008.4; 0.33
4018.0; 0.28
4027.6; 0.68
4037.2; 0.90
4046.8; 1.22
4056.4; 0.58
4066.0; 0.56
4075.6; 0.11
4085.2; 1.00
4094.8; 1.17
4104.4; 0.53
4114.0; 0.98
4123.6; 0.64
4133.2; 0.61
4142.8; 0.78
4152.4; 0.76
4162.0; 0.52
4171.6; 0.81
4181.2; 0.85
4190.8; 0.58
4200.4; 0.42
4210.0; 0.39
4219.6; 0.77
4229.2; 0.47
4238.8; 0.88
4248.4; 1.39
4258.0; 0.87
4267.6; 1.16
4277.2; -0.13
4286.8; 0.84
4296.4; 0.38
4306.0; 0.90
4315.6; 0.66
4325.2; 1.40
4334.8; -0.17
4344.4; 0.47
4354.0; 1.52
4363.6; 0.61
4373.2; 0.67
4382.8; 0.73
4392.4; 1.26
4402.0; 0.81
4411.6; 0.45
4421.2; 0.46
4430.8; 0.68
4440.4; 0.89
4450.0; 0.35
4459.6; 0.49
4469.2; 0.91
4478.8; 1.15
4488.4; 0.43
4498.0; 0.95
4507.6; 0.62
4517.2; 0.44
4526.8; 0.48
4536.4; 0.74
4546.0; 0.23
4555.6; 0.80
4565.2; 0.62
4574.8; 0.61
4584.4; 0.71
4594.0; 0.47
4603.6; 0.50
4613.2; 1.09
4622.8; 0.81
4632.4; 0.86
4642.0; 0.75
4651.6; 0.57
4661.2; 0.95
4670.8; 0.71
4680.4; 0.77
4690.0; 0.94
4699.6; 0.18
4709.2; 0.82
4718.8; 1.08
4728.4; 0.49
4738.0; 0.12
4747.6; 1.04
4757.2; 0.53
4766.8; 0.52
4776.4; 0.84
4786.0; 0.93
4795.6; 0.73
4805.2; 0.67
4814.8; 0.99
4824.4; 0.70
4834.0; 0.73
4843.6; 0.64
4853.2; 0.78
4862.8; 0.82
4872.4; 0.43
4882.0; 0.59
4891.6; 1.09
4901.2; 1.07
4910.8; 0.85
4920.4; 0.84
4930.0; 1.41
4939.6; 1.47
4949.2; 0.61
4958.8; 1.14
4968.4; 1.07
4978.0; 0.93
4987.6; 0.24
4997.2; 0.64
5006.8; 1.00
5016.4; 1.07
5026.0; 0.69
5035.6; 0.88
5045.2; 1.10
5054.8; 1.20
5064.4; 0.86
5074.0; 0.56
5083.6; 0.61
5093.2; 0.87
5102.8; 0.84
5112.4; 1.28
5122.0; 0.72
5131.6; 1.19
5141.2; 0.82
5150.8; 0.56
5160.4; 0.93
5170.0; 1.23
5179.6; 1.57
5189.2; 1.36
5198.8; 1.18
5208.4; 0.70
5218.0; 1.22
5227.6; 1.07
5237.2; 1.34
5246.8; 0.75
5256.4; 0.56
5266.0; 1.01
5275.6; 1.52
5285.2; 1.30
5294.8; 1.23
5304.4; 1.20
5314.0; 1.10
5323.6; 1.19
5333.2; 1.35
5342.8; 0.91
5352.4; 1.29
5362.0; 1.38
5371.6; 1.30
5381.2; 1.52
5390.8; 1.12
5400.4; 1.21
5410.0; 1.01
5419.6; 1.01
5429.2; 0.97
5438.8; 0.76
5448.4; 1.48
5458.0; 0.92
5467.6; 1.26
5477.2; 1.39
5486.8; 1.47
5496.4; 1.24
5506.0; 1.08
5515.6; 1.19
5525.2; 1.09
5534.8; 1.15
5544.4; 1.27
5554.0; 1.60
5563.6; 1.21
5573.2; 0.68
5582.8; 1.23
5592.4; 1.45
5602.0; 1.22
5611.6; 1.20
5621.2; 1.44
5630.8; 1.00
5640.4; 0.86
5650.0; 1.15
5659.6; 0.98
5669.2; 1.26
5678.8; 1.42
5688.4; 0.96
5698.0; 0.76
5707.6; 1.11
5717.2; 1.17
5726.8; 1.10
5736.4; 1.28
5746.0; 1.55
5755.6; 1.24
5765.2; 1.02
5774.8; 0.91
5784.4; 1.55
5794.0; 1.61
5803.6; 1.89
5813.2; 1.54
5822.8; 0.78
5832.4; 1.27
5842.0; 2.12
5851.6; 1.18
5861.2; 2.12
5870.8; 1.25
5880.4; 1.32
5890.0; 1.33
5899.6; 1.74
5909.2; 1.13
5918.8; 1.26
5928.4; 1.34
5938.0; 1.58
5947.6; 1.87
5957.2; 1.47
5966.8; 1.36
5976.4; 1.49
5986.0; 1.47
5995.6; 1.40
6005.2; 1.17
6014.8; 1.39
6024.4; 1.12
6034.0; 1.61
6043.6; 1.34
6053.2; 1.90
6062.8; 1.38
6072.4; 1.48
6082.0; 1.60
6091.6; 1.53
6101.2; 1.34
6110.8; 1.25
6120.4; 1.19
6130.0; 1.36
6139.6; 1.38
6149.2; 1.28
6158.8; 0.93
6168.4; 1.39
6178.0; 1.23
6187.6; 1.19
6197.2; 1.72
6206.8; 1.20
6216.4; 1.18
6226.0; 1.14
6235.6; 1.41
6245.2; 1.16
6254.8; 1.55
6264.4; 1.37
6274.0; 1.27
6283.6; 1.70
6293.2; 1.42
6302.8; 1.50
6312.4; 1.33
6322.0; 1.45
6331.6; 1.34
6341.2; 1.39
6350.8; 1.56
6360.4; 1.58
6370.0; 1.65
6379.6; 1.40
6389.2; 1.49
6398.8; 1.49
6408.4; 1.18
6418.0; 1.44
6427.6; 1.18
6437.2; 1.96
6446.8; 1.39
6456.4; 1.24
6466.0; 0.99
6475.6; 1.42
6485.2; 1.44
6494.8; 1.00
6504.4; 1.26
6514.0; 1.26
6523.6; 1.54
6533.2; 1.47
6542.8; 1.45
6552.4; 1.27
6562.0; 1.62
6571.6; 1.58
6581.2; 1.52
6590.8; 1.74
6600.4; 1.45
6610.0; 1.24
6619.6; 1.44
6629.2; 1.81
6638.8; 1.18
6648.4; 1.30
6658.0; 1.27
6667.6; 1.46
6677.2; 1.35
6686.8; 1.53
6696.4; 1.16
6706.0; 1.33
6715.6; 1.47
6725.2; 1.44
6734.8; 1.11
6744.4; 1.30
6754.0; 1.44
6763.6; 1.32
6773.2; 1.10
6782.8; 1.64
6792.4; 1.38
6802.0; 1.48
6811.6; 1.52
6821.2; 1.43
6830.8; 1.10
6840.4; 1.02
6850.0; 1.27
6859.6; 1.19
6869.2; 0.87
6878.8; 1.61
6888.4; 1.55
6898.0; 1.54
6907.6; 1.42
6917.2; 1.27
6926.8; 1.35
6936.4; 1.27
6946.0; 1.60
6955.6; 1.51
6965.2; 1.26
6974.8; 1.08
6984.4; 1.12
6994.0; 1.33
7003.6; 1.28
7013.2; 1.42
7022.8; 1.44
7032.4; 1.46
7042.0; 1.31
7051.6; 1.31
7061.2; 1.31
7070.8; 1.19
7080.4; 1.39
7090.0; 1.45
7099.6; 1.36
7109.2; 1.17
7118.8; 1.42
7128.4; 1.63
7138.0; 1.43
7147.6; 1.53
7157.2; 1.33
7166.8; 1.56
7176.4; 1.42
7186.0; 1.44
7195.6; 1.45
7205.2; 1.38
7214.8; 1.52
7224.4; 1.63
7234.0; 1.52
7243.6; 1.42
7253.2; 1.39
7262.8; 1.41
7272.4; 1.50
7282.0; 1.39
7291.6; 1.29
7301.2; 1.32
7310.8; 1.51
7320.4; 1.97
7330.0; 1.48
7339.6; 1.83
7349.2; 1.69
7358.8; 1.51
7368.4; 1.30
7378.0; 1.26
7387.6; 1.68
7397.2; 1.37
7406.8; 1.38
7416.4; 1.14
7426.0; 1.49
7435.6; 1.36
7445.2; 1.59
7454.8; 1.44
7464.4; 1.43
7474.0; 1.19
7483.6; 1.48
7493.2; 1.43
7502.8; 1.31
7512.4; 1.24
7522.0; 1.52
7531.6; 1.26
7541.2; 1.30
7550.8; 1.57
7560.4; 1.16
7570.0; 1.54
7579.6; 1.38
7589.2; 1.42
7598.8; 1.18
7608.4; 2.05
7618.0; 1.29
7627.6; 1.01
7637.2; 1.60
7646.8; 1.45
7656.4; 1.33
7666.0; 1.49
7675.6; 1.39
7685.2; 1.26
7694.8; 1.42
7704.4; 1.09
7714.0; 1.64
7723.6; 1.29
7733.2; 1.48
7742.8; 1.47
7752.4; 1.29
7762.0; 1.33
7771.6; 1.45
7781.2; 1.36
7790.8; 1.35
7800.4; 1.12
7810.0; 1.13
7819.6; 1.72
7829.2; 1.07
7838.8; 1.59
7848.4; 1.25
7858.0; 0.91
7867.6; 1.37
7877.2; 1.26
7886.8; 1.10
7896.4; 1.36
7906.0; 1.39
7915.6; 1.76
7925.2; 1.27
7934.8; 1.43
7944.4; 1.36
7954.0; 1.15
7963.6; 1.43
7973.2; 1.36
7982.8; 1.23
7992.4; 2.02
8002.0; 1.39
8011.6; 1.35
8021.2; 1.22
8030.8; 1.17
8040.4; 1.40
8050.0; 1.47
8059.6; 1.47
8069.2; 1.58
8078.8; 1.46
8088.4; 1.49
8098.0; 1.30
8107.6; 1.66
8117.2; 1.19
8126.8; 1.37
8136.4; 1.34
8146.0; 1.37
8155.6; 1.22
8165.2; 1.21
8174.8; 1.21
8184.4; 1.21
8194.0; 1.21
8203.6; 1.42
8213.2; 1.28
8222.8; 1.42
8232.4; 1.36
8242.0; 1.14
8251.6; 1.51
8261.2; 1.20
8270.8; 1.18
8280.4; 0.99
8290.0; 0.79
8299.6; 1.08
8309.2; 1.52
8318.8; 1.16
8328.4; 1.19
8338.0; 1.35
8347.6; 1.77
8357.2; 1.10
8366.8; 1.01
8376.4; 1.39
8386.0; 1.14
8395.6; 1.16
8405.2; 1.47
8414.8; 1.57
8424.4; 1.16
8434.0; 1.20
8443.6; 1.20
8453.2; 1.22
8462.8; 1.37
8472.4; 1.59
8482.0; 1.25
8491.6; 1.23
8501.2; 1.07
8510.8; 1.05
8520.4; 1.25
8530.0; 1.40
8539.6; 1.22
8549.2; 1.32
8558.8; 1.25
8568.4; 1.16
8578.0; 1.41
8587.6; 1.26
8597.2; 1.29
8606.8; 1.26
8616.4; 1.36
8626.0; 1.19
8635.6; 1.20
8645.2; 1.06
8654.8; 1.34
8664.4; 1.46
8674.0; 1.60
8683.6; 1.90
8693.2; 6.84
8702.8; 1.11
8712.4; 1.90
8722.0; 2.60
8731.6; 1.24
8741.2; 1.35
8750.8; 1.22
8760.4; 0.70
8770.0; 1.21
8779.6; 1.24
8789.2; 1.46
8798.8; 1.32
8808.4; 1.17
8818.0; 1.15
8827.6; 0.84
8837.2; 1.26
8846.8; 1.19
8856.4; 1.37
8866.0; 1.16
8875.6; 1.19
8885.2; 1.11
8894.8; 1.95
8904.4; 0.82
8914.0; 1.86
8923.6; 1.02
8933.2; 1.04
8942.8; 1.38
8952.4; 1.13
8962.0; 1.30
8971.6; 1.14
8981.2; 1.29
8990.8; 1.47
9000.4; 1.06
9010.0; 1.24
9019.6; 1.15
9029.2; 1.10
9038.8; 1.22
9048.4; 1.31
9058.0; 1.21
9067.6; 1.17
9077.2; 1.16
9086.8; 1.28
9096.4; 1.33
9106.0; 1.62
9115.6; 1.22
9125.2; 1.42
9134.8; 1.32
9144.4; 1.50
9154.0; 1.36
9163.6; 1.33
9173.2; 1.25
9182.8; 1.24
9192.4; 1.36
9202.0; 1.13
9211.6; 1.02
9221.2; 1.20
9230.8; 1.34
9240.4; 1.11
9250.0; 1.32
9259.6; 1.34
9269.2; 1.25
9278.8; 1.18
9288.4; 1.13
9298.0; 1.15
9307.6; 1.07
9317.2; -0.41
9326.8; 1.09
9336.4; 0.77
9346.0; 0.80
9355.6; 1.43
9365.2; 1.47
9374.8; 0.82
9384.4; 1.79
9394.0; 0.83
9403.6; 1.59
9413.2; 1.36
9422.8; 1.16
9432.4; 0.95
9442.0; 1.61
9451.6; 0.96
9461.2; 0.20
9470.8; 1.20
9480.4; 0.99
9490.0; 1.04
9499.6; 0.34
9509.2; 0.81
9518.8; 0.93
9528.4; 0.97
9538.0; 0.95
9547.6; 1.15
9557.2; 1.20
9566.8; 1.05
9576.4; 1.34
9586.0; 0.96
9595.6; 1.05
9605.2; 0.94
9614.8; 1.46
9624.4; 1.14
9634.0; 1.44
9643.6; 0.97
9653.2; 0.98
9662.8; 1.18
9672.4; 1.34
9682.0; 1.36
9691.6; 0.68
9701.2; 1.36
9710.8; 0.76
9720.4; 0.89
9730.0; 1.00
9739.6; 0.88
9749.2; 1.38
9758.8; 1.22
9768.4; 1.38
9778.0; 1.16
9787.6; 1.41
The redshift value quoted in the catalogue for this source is 0.32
